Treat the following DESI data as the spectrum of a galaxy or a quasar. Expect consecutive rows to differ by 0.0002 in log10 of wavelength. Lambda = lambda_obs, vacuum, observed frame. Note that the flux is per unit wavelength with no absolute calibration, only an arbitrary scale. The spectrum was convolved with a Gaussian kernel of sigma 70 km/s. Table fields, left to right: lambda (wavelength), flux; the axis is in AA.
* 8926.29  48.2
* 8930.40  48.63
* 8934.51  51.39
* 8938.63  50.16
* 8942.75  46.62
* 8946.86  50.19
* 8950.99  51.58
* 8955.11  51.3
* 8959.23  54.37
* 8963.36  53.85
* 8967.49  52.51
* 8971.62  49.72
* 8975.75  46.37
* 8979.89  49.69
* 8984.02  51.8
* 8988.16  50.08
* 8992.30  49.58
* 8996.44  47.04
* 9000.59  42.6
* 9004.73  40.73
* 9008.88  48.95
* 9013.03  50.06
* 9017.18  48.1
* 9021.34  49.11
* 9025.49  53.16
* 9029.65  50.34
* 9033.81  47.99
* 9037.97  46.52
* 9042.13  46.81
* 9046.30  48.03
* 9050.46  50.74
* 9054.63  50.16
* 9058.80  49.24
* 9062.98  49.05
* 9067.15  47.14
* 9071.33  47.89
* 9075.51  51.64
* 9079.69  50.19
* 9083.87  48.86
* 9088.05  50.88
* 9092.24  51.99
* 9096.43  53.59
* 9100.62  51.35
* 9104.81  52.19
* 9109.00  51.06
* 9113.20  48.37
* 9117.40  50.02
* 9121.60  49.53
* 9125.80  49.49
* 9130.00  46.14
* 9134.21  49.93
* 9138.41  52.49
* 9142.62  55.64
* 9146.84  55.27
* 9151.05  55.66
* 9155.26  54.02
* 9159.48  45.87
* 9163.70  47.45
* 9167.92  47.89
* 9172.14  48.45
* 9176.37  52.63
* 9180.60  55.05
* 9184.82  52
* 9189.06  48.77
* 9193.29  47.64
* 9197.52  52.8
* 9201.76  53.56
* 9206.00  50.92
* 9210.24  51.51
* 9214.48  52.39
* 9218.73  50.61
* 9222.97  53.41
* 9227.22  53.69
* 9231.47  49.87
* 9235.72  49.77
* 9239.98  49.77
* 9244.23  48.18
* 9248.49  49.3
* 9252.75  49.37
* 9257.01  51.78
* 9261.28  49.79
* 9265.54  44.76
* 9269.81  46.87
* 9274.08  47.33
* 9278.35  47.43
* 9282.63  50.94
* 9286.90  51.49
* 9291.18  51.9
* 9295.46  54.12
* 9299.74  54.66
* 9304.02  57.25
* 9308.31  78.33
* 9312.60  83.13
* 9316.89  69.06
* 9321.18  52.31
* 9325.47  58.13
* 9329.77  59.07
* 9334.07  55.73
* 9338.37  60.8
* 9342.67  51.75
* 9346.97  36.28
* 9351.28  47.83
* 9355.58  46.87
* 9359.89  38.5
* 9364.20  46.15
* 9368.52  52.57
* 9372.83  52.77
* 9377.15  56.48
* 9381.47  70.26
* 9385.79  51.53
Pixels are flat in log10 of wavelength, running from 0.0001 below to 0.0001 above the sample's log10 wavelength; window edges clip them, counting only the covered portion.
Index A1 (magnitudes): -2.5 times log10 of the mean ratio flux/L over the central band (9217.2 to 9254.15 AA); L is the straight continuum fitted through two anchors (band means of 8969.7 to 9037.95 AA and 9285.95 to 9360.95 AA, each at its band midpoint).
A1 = 0.08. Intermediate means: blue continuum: 48.4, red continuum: 56.3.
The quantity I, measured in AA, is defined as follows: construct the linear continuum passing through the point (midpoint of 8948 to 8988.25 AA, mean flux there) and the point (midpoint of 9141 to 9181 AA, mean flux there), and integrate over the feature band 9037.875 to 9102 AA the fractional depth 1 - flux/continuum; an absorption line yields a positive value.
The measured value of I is 2.1 AA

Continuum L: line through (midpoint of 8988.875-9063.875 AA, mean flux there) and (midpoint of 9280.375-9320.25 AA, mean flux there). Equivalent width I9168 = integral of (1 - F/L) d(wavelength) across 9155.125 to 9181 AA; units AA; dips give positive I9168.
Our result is 2.5 AA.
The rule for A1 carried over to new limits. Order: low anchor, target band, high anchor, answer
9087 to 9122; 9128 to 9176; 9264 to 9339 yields 0.03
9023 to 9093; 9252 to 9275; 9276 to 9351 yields 0.15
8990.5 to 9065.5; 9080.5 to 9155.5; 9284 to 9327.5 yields 0.02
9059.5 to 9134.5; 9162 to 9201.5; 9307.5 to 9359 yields 0.04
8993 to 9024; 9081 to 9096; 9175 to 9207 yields -0.04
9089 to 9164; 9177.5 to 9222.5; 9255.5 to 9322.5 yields 0.03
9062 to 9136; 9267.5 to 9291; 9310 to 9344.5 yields 0.20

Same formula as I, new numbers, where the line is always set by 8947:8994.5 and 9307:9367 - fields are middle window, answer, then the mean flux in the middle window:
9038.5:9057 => 1.1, 48.8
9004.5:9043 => 2.3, 48.6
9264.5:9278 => 2.0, 46.6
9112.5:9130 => 1.3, 49.1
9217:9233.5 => 0.7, 52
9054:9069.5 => 1.0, 48.7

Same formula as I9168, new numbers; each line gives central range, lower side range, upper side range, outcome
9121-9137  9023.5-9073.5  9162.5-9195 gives 0.2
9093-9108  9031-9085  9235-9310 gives -0.9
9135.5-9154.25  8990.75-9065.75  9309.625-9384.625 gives -1.4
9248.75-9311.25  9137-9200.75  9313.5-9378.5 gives -0.7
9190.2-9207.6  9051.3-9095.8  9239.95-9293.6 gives -0.6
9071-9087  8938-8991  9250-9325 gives 0.7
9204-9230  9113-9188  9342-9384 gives -0.7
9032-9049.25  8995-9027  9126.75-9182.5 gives 0.2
